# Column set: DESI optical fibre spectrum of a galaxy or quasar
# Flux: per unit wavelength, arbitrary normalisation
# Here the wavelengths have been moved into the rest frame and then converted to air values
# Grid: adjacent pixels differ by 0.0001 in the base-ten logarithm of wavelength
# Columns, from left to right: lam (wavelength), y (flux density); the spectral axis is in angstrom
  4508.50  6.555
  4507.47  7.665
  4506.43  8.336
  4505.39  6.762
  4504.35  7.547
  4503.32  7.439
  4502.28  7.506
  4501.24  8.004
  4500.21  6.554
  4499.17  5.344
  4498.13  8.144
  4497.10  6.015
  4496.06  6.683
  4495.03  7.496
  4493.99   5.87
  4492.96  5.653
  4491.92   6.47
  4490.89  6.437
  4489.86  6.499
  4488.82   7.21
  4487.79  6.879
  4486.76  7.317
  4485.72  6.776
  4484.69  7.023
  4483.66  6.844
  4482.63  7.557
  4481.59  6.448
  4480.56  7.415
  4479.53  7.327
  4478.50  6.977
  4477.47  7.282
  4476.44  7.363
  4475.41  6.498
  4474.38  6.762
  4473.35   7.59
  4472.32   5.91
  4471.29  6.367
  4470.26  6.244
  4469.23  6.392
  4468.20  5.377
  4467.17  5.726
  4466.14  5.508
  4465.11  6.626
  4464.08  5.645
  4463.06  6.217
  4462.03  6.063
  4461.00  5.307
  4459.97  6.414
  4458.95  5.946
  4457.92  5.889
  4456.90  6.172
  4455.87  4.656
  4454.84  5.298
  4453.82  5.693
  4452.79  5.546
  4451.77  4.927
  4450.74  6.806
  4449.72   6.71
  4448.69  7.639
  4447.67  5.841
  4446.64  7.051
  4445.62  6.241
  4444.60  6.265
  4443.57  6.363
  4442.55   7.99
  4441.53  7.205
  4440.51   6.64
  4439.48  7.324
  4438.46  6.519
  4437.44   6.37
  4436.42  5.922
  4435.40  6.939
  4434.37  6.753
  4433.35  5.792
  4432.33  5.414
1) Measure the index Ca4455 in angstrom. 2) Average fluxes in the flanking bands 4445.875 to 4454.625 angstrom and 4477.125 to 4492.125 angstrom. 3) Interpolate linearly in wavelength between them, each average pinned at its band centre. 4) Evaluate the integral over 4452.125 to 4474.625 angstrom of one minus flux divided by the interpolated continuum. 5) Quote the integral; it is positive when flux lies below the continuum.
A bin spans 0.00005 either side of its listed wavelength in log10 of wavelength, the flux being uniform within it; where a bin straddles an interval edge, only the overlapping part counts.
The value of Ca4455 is 2.0 angstrom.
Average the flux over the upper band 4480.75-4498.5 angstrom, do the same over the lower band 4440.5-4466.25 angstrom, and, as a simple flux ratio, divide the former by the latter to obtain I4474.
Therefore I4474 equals 1.10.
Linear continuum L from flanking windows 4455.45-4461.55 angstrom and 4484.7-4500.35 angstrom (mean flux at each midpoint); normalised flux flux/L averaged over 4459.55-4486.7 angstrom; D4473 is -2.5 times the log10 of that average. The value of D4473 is -0.07 mag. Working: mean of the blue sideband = 5.75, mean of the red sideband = 6.64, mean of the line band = 6.54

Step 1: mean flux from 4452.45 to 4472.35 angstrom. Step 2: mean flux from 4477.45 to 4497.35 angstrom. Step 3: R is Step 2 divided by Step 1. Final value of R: 1.2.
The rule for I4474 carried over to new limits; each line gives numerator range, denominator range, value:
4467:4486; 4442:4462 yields 1.10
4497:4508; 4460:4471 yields 1.22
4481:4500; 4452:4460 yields 1.19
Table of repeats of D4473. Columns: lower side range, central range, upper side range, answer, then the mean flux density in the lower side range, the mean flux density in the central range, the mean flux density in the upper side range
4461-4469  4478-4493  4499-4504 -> -0.06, 5.86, 6.89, 7.11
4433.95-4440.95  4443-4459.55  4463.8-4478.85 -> 0.08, 6.63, 6.08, 6.42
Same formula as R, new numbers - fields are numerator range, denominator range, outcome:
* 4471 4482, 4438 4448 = 1.02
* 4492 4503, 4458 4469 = 1.14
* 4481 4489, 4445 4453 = 1.10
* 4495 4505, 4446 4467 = 1.18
